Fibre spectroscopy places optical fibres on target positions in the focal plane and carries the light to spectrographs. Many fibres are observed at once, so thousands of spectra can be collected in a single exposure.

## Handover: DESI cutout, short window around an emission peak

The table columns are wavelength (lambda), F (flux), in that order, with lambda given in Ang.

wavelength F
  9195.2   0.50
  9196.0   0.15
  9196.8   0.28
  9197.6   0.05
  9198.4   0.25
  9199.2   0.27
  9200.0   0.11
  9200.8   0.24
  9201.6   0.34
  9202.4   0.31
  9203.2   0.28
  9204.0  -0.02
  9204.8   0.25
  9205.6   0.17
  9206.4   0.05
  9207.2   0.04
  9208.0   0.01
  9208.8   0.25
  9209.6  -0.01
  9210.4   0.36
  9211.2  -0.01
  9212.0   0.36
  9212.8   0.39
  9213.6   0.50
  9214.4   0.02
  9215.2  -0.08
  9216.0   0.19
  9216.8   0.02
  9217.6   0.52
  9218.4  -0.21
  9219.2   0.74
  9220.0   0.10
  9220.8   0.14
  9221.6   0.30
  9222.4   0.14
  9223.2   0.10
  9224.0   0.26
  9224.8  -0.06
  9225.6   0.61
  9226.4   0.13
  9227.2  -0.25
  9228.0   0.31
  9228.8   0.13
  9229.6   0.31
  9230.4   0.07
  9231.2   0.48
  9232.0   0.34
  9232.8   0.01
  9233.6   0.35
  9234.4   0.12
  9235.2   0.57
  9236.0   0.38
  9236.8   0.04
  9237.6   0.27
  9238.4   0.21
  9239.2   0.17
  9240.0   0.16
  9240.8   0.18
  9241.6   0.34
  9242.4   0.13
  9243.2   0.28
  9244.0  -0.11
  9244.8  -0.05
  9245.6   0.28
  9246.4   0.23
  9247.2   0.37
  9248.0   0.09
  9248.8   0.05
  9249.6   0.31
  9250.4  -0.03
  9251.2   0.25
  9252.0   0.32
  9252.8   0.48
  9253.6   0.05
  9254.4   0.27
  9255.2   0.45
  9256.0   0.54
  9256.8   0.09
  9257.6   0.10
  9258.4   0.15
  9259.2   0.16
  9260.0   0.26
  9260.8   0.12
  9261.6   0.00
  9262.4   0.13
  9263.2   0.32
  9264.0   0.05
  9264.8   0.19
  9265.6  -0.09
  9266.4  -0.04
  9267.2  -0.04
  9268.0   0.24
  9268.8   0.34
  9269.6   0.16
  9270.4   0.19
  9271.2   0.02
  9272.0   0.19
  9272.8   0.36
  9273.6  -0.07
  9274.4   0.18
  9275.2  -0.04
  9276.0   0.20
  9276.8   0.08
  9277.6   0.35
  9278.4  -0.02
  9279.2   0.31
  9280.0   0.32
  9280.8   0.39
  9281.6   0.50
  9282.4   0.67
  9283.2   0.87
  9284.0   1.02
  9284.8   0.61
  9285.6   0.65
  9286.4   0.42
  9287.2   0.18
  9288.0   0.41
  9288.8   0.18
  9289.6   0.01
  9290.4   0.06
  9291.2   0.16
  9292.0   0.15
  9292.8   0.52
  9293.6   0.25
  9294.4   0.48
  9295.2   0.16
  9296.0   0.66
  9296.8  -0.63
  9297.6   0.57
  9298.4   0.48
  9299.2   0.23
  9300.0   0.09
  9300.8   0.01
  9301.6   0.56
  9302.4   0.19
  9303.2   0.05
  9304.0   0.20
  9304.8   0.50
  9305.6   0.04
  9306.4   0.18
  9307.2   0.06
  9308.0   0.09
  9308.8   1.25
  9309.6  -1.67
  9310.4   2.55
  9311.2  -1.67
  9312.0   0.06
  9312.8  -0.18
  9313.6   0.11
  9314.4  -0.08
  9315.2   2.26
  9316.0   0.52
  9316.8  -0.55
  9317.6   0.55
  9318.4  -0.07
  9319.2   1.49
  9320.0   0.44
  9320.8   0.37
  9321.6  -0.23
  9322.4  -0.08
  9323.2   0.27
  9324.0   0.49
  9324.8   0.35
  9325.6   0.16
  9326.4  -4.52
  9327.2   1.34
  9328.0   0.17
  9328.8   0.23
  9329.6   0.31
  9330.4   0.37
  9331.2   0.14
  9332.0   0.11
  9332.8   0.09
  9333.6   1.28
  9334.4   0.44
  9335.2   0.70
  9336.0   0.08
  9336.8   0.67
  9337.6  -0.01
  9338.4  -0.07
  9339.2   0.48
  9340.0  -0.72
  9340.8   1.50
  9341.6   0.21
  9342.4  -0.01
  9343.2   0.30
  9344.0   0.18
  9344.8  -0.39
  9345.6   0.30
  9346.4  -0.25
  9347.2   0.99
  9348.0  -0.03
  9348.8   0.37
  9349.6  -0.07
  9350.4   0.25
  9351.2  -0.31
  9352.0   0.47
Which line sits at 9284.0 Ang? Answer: H-gamma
